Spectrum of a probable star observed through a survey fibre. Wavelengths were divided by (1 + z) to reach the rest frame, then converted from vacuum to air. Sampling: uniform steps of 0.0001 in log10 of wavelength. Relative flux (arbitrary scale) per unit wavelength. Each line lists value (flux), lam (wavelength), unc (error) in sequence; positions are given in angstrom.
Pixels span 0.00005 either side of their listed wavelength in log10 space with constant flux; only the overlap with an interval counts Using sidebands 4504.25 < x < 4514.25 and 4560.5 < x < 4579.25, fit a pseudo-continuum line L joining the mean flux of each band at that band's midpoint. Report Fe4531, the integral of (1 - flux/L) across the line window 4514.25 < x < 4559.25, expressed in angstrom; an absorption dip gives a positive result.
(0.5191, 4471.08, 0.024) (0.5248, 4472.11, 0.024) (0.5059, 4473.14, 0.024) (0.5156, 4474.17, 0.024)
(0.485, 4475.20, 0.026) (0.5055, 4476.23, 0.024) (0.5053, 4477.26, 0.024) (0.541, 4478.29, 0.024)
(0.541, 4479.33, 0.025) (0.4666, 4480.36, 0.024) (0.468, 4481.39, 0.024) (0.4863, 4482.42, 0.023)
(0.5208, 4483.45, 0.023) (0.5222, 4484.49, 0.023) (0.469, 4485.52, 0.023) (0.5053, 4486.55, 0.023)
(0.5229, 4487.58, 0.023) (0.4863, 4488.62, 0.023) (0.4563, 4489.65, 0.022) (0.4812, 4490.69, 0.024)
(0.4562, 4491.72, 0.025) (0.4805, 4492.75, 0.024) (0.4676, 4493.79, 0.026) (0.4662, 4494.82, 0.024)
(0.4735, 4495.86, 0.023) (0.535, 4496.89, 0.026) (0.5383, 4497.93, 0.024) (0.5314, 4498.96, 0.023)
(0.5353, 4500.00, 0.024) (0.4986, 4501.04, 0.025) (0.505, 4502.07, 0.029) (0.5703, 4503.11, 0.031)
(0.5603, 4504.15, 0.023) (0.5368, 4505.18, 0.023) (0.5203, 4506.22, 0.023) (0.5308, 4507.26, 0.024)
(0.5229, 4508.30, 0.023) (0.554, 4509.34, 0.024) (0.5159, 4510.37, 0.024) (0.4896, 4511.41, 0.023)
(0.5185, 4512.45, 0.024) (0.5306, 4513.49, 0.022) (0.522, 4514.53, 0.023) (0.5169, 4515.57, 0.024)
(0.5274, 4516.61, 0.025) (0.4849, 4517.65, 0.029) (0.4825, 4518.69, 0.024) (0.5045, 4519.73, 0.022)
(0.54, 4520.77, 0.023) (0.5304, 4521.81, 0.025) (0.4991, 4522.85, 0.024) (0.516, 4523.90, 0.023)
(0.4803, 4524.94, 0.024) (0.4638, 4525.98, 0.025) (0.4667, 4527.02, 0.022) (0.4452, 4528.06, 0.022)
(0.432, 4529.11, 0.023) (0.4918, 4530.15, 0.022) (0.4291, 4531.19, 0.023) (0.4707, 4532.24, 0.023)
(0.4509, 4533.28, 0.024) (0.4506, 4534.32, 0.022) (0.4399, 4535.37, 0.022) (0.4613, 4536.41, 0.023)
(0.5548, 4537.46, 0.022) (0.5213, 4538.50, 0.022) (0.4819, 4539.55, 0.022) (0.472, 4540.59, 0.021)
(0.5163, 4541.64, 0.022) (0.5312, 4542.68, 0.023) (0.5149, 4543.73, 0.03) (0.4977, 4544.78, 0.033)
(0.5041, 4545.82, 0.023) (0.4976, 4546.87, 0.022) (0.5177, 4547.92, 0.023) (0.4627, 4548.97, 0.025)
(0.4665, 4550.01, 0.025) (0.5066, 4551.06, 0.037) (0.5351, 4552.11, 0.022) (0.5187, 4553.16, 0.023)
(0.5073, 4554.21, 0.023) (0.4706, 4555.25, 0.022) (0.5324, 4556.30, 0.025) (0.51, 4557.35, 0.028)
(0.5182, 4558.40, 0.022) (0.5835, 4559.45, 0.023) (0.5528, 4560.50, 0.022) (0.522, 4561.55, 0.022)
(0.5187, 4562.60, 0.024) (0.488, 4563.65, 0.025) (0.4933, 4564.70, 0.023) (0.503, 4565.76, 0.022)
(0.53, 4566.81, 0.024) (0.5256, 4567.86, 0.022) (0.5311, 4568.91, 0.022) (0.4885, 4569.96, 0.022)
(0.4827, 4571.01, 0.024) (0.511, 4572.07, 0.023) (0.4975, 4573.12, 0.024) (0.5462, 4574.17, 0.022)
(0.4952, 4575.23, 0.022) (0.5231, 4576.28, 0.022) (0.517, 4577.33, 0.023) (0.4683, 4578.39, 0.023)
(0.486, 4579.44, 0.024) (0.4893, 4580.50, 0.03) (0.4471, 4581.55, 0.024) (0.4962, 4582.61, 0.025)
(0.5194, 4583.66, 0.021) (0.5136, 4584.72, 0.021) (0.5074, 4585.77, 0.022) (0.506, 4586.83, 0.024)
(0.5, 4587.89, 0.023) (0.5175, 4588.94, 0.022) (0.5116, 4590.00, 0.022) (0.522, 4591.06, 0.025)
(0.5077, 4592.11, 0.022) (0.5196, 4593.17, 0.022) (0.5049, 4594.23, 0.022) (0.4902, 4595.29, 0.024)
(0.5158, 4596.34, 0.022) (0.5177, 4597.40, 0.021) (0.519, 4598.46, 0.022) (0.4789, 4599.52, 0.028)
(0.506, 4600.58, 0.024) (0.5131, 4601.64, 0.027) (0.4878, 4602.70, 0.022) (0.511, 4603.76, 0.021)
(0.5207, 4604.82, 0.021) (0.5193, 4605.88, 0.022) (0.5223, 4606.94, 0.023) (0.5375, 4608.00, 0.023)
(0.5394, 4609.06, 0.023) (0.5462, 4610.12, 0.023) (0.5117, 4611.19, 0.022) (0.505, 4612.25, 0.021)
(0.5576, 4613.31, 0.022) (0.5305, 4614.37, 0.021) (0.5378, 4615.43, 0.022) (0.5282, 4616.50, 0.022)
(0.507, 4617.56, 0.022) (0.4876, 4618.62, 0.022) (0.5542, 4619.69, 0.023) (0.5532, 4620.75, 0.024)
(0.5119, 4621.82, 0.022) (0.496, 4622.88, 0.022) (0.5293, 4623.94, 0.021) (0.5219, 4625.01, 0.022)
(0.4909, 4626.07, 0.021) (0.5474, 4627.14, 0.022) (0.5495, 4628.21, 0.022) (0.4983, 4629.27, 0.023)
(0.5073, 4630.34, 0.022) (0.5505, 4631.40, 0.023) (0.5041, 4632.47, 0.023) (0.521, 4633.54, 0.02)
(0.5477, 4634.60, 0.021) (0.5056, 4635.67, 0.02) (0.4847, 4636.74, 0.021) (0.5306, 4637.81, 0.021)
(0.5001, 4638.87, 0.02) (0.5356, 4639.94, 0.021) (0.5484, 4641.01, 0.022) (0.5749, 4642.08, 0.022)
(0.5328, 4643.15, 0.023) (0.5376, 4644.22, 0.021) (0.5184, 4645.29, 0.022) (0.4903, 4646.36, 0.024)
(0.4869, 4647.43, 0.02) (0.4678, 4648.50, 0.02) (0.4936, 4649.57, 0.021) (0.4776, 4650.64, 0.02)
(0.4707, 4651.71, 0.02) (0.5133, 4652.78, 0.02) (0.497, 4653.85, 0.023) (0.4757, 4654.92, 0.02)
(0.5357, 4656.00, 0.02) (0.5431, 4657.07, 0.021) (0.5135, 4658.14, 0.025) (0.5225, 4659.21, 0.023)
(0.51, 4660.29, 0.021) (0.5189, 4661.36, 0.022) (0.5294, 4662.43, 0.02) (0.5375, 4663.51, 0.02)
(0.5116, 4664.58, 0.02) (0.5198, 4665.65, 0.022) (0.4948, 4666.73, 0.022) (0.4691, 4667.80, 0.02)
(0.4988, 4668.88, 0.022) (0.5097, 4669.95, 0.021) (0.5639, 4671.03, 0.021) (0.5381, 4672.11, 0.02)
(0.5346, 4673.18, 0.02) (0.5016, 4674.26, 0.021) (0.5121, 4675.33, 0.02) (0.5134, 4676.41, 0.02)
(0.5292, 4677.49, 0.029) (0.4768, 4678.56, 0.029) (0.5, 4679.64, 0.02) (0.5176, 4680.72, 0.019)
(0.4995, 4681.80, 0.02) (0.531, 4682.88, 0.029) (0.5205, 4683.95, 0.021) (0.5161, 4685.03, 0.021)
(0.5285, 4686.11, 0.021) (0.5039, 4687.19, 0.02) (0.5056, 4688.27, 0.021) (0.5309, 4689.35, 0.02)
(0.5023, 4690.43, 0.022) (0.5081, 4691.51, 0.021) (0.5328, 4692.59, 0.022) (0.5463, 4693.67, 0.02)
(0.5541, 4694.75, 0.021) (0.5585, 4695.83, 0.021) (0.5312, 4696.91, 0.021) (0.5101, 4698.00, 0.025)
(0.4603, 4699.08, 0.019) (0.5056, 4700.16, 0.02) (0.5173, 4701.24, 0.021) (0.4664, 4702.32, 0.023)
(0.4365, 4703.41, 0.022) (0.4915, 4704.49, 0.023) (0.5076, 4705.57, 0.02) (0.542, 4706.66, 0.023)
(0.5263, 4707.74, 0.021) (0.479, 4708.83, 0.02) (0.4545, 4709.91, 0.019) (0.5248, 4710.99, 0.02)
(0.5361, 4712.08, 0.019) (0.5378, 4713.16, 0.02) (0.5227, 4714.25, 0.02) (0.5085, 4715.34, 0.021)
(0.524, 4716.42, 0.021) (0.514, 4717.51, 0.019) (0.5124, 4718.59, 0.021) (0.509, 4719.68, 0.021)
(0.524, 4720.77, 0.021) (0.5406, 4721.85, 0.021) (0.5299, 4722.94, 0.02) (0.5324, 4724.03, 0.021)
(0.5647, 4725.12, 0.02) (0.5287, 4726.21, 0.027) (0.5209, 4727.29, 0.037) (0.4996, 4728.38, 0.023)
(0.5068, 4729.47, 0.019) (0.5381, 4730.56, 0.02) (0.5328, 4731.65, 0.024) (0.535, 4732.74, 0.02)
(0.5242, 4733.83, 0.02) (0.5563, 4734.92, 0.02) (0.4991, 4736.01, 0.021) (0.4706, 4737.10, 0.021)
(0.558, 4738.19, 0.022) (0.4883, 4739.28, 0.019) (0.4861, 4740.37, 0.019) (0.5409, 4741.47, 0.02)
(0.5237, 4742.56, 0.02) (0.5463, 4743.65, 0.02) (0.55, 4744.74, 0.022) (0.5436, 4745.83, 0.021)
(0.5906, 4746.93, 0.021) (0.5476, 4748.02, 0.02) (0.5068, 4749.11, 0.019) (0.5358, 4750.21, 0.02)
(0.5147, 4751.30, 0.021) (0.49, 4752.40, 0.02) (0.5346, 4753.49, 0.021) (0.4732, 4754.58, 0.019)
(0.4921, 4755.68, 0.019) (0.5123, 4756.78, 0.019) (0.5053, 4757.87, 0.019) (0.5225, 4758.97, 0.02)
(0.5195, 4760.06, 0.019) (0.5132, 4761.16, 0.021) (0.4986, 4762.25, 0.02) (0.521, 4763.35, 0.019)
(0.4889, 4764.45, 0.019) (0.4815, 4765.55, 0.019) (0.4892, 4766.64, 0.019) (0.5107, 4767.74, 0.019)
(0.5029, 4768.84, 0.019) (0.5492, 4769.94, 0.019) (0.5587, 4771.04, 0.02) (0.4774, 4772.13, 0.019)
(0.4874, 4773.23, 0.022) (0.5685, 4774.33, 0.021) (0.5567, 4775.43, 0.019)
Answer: 2.1 angstrom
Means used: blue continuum 0.526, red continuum 0.509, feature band 0.495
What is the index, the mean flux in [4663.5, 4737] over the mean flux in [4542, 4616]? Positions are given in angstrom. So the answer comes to 1.01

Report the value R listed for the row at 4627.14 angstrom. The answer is 0.5474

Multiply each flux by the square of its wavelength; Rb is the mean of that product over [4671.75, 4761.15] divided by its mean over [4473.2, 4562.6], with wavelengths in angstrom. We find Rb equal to 1.1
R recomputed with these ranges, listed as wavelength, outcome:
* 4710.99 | 0.5248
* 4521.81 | 0.5304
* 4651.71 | 0.4707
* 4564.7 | 0.4933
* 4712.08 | 0.5361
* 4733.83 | 0.5242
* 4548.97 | 0.4627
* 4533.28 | 0.4509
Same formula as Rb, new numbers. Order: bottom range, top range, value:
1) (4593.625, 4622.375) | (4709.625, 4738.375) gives 1.06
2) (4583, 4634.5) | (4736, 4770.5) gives 1.06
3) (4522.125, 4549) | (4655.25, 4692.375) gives 1.13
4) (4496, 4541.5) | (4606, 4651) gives 1.09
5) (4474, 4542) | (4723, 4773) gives 1.15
